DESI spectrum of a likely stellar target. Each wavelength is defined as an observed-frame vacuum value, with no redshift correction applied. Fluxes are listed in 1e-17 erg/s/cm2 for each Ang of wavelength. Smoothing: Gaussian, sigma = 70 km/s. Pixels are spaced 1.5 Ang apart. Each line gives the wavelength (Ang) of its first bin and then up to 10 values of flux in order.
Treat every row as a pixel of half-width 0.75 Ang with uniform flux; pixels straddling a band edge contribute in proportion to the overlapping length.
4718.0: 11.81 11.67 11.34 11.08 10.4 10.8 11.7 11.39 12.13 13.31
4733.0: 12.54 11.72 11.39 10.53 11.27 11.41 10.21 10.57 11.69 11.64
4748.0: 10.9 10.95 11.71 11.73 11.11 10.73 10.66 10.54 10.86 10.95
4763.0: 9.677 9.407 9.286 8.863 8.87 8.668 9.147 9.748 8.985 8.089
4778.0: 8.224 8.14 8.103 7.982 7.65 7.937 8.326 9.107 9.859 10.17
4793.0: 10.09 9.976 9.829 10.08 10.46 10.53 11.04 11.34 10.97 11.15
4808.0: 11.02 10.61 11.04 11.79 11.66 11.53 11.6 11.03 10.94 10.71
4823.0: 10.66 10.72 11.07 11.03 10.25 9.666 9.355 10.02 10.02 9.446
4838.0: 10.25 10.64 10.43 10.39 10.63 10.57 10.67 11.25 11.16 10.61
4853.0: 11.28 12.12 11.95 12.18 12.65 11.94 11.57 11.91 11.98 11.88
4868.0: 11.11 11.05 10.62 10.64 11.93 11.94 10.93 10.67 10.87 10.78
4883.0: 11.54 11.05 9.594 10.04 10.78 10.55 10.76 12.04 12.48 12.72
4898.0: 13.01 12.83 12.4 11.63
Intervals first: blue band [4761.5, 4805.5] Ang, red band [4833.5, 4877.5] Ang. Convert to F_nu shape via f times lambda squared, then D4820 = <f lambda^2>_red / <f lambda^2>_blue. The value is 1.2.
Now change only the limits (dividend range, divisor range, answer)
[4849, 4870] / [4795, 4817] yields 1.09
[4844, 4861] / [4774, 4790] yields 1.41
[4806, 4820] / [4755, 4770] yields 1.16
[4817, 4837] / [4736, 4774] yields 1.03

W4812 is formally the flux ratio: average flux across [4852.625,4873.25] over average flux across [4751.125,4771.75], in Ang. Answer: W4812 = 1.15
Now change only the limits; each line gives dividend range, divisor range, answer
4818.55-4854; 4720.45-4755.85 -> 0.93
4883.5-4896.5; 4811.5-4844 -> 1.04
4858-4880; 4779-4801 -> 1.25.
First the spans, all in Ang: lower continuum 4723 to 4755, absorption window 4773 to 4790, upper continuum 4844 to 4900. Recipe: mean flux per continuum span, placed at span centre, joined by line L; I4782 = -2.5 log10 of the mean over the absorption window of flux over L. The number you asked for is 0.33 mag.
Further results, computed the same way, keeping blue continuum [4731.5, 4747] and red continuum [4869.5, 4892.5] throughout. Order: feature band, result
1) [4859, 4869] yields -0.08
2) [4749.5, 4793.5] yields 0.19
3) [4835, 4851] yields 0.05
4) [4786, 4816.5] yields 0.06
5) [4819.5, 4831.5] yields 0.05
